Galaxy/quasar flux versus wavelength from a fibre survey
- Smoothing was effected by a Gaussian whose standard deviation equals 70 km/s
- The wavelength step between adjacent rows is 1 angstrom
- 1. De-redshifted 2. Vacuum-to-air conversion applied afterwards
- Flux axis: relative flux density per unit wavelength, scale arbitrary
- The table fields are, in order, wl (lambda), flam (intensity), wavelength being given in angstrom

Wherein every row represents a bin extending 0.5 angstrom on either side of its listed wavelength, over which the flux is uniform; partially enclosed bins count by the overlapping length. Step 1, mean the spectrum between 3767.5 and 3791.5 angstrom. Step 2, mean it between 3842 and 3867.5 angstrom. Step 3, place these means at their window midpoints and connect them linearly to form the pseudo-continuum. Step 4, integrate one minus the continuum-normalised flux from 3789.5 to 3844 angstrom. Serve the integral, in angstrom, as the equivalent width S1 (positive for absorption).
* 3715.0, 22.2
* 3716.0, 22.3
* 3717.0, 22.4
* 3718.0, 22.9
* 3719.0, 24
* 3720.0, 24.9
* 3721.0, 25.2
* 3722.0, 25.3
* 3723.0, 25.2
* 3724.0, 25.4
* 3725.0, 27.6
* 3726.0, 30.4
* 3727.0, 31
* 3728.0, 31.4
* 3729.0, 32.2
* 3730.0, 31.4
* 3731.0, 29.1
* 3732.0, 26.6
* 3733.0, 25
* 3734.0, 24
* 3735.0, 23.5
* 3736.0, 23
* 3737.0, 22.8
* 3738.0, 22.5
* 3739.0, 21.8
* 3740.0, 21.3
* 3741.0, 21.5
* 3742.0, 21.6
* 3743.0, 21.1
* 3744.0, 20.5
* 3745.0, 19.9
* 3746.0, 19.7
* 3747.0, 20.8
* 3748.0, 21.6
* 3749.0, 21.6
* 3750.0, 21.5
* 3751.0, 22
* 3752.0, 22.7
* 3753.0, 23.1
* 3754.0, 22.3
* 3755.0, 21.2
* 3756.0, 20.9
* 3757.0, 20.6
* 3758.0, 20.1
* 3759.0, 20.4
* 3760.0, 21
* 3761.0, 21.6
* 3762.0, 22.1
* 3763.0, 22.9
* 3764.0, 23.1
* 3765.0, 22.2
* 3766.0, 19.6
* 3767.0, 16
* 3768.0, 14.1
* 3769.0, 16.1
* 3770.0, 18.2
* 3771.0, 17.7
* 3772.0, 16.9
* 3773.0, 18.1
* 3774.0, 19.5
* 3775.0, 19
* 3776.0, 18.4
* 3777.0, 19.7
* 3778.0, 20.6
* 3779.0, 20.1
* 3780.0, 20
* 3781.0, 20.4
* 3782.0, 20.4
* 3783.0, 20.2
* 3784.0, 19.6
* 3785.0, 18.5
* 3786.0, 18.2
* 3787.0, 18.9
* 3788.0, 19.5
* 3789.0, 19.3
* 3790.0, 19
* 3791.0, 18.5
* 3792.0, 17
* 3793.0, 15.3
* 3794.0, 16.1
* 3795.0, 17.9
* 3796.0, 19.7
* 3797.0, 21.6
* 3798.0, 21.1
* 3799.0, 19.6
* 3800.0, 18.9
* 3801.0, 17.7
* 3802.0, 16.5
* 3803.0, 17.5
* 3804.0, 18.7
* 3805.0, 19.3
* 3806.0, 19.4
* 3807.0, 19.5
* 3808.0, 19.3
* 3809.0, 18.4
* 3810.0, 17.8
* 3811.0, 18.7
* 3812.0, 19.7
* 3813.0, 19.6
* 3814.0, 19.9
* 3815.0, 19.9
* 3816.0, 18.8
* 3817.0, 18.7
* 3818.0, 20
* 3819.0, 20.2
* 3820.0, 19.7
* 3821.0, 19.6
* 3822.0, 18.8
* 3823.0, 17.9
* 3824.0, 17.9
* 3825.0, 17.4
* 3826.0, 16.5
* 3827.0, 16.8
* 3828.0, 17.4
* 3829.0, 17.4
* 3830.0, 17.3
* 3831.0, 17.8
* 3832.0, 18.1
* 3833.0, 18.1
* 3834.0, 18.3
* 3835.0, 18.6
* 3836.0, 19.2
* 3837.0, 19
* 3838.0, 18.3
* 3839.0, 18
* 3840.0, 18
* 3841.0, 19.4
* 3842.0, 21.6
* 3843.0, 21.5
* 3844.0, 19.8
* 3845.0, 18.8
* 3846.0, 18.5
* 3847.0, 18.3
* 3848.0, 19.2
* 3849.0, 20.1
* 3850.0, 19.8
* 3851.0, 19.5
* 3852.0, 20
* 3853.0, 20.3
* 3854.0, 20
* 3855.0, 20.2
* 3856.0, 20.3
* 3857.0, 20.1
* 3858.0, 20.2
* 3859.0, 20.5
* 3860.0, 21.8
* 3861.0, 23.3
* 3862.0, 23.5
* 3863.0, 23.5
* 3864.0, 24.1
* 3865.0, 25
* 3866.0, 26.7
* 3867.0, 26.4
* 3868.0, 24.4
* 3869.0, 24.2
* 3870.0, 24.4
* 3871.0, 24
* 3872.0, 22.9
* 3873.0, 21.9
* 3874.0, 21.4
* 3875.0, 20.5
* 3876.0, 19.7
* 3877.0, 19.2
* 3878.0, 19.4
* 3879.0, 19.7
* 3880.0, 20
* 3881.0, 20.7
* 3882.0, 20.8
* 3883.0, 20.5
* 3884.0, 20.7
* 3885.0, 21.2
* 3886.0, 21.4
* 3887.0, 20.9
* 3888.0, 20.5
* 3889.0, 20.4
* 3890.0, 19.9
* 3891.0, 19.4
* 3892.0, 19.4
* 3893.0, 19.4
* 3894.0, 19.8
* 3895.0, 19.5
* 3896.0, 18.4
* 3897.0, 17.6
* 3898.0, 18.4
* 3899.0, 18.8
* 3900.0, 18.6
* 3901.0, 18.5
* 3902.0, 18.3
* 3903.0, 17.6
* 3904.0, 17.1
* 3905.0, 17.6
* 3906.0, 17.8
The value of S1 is 3.7 angstrom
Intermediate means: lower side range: 18.8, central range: 18.7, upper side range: 21.3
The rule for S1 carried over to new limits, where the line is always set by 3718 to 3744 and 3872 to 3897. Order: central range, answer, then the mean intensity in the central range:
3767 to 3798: 6.6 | 18.6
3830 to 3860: 3.0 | 19.4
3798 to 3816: 3.1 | 18.9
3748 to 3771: 3.6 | 20.6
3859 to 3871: -1.9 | 24.1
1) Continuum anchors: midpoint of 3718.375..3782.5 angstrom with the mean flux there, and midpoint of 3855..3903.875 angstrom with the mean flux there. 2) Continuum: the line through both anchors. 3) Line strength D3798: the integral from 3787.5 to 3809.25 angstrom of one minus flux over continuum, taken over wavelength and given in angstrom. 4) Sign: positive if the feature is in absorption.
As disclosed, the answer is 3.1 angstrom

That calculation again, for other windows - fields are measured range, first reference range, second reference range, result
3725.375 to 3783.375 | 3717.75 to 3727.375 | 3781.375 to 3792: 2.3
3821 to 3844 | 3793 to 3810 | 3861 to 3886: 2.1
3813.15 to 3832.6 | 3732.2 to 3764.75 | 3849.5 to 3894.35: 2.8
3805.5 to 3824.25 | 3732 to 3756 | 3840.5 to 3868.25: 2.1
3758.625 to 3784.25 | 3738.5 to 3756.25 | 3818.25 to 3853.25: 1.4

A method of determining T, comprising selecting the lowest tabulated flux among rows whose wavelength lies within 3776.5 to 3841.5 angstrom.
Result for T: 15.3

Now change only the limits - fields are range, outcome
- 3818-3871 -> 16.5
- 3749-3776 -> 14.1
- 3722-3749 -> 19.7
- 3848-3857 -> 19.2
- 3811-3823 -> 17.9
